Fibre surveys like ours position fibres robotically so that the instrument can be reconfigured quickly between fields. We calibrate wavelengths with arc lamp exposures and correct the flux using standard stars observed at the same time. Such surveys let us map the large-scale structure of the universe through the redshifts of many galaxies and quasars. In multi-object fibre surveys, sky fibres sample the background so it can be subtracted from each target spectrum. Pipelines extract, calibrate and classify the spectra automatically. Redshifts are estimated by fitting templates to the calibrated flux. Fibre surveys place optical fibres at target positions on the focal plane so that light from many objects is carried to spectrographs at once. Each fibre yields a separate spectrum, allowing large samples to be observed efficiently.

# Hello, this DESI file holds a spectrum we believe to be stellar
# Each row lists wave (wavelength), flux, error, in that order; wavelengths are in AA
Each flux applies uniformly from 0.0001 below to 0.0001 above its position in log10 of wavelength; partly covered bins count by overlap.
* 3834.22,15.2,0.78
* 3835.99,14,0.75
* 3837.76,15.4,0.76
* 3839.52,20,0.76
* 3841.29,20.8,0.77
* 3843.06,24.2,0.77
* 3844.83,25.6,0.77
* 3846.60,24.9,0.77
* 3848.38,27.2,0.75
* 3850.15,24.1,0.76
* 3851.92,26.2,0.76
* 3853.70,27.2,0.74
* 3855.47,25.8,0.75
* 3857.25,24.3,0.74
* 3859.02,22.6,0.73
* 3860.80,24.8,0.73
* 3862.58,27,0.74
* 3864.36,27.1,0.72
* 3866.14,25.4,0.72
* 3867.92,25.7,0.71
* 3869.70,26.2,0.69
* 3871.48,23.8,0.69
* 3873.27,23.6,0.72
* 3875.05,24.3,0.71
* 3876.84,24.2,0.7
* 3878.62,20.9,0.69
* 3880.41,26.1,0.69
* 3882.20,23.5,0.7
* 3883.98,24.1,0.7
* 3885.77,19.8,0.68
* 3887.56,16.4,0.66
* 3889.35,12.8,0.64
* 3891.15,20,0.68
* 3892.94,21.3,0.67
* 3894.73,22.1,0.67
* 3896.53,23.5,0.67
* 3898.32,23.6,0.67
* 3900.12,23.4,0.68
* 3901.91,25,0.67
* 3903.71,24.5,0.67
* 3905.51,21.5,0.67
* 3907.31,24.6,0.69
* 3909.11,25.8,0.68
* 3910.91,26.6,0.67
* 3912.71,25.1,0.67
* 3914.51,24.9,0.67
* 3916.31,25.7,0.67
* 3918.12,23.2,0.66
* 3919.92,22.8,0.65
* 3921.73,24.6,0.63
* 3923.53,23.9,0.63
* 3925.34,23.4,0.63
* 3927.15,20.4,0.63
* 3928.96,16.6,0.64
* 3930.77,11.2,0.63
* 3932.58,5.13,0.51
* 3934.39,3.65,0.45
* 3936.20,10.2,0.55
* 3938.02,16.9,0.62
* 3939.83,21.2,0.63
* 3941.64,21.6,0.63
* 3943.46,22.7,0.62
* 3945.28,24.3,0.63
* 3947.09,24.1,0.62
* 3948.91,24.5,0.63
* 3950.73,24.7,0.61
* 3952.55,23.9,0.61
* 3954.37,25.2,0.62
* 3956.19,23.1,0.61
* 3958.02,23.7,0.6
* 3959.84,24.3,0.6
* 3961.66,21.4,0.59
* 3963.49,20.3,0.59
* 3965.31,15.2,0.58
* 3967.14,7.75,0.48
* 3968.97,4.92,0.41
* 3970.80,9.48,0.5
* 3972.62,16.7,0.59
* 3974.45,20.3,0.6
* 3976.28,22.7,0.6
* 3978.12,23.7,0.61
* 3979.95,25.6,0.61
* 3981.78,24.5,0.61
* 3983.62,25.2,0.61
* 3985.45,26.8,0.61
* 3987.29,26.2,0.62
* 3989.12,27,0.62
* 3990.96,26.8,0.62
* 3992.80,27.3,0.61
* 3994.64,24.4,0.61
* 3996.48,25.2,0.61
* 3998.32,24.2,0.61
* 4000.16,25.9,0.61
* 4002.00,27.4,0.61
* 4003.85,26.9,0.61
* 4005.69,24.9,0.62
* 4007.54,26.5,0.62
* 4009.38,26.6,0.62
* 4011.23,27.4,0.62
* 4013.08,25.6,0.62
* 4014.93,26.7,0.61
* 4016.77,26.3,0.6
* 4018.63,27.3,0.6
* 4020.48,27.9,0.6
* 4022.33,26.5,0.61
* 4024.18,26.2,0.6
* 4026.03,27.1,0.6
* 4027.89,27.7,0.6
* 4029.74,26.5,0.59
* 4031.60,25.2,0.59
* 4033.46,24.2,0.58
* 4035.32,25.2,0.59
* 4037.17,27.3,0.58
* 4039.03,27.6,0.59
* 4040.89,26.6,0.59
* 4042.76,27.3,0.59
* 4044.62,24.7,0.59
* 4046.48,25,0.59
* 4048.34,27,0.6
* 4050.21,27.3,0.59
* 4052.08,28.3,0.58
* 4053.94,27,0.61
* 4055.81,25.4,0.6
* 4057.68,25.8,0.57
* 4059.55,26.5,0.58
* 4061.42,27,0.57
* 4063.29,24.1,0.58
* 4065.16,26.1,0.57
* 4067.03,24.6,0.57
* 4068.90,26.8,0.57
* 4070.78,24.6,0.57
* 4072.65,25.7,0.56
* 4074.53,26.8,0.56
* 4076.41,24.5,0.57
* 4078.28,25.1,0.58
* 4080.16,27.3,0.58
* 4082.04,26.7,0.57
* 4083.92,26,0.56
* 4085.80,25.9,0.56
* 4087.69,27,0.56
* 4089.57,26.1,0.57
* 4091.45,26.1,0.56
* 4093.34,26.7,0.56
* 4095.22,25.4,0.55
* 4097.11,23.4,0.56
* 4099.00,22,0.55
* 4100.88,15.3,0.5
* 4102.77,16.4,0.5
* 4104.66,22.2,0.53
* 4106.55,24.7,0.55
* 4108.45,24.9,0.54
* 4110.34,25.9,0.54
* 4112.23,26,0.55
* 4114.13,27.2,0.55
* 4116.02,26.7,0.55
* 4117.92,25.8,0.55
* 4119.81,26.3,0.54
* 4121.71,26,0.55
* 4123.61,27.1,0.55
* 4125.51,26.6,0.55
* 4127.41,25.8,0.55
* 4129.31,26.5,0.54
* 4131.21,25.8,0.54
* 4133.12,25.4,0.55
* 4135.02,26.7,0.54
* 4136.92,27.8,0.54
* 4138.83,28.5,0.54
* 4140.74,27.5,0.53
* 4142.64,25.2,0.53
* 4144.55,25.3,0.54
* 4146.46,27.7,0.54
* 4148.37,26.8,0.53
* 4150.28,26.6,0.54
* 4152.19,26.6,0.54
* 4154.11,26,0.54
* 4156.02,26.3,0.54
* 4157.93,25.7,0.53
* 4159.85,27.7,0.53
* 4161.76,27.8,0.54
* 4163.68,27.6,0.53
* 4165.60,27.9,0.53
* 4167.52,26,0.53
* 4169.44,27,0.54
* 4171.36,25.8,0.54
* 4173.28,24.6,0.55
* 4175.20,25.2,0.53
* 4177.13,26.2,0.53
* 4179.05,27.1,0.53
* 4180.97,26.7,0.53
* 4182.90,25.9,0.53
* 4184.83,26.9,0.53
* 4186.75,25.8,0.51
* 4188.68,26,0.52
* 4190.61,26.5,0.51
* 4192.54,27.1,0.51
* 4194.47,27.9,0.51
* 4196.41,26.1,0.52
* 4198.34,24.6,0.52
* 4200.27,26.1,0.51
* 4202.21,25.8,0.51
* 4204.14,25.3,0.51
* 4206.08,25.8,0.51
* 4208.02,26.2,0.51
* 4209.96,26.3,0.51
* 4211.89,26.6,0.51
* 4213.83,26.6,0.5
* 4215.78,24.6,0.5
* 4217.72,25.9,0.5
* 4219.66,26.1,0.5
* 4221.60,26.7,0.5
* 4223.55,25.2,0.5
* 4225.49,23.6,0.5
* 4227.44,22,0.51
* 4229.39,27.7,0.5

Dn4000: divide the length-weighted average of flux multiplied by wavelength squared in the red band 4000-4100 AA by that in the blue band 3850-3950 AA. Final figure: 1.3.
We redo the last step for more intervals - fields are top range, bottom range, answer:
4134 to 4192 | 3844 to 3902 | 1.30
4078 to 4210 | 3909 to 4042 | 1.23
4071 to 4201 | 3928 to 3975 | 1.59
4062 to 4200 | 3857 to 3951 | 1.32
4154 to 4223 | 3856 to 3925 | 1.29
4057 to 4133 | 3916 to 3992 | 1.33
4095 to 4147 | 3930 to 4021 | 1.23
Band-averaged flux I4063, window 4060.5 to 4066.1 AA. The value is 25.8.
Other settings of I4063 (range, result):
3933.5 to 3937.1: 6.94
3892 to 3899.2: 22.6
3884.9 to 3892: 17.2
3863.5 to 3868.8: 26.1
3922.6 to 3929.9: 21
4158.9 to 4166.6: 27.7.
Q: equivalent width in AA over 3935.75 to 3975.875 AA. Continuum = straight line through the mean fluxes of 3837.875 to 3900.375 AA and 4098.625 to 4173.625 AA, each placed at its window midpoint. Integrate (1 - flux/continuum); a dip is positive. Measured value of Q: 7.68 AA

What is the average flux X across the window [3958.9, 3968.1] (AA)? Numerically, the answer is 17.7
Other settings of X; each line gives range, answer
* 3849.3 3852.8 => 25.2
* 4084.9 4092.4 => 26.3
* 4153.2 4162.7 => 26.7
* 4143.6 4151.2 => 26.6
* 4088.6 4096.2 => 26.1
